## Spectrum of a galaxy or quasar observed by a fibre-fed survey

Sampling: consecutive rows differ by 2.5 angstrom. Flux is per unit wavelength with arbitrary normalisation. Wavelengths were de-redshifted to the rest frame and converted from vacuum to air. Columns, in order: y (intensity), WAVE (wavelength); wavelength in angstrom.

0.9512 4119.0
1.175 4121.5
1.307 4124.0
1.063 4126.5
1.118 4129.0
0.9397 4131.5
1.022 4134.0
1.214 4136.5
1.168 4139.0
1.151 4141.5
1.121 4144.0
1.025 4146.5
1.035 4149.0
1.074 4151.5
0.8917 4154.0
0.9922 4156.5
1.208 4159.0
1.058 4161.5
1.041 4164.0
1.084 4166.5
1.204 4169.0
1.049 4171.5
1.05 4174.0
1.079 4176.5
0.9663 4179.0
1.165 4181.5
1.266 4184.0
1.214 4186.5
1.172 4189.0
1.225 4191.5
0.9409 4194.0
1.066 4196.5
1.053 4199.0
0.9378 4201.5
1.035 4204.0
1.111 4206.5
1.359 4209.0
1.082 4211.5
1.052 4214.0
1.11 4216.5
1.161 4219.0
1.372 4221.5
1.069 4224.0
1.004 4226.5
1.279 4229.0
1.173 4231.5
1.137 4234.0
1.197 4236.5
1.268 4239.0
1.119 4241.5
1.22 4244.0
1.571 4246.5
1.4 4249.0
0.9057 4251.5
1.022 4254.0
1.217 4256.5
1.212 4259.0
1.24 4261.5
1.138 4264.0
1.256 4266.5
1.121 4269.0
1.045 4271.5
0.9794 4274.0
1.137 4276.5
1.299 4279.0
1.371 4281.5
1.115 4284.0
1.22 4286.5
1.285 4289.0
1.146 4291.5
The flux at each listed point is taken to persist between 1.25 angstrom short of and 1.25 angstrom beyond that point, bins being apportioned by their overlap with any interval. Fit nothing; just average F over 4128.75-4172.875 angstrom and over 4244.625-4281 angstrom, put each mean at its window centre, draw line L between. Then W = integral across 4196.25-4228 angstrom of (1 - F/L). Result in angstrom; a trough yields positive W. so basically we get 0.7 angstrom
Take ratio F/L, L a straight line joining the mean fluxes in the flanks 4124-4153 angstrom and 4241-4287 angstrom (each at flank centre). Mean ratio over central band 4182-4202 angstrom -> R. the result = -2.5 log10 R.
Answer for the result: 0.02 mag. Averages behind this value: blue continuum 1.09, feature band 1.12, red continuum 1.19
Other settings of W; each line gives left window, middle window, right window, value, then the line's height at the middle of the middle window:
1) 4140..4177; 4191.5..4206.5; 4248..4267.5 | 1.05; 1.11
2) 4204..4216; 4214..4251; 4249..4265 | -2.20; 1.14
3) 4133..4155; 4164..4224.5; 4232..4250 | 3.10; 1.18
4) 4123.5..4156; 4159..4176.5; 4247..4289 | 0.18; 1.1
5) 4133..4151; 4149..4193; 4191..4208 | -0.95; 1.08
